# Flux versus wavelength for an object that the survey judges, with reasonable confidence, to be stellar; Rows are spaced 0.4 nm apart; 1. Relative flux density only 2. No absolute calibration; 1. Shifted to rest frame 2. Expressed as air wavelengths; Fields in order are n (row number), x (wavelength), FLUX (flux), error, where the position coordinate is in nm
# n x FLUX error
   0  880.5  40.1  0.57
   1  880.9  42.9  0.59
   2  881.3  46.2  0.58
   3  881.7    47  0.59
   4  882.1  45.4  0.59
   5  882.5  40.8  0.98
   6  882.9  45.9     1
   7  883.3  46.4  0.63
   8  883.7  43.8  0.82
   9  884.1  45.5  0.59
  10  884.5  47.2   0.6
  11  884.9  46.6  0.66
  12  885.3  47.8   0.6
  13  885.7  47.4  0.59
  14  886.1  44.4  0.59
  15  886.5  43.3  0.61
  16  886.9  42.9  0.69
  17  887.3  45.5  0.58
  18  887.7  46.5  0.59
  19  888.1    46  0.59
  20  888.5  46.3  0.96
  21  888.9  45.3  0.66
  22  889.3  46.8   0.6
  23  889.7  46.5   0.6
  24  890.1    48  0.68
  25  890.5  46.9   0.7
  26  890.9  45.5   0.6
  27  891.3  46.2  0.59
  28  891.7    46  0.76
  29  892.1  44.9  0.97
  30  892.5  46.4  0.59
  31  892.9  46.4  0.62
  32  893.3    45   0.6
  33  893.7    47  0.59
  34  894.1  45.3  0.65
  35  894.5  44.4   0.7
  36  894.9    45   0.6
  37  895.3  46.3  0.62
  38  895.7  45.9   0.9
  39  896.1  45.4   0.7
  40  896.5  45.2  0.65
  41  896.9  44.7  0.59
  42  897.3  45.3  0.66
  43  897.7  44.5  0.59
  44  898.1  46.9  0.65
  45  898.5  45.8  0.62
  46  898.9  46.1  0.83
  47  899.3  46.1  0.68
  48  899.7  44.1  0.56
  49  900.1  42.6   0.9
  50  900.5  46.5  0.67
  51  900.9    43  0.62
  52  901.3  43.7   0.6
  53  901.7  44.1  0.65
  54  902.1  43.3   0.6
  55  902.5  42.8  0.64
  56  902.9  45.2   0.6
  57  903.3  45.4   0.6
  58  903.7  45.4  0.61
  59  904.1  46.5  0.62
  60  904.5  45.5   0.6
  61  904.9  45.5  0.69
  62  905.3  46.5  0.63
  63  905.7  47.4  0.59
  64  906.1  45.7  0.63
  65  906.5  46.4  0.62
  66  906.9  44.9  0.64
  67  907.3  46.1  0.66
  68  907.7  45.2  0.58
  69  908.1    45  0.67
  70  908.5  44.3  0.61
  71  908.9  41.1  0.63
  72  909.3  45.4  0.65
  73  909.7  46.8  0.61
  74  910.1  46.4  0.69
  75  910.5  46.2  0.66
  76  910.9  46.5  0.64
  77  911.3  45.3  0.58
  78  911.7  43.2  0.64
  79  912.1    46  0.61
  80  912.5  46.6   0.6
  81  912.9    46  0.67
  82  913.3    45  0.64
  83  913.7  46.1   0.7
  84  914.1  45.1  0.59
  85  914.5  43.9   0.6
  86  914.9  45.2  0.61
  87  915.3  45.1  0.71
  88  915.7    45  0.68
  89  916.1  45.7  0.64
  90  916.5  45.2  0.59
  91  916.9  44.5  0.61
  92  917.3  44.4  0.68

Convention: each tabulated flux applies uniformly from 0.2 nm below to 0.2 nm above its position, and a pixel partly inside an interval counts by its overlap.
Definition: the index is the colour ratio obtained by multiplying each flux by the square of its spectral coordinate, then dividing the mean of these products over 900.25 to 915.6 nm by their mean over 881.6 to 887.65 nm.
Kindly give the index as 1.05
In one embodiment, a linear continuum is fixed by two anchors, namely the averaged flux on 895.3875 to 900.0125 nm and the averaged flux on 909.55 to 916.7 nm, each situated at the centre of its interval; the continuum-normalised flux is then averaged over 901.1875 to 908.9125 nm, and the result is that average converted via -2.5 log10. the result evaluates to 0.01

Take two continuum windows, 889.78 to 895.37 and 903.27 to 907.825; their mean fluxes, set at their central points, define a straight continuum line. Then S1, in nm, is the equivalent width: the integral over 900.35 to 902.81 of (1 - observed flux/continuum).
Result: 0.11 nm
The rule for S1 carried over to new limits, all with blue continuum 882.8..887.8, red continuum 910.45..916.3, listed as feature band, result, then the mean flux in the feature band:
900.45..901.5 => 0.03 nm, 44.1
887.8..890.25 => -0.05 nm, 46.5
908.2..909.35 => 0.05 nm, 43.5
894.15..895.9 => 0.01 nm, 45.4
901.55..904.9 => 0.05 nm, 44.8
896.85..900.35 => 0.03 nm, 45.2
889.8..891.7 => -0.04 nm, 46.6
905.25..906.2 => -0.02 nm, 46.6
